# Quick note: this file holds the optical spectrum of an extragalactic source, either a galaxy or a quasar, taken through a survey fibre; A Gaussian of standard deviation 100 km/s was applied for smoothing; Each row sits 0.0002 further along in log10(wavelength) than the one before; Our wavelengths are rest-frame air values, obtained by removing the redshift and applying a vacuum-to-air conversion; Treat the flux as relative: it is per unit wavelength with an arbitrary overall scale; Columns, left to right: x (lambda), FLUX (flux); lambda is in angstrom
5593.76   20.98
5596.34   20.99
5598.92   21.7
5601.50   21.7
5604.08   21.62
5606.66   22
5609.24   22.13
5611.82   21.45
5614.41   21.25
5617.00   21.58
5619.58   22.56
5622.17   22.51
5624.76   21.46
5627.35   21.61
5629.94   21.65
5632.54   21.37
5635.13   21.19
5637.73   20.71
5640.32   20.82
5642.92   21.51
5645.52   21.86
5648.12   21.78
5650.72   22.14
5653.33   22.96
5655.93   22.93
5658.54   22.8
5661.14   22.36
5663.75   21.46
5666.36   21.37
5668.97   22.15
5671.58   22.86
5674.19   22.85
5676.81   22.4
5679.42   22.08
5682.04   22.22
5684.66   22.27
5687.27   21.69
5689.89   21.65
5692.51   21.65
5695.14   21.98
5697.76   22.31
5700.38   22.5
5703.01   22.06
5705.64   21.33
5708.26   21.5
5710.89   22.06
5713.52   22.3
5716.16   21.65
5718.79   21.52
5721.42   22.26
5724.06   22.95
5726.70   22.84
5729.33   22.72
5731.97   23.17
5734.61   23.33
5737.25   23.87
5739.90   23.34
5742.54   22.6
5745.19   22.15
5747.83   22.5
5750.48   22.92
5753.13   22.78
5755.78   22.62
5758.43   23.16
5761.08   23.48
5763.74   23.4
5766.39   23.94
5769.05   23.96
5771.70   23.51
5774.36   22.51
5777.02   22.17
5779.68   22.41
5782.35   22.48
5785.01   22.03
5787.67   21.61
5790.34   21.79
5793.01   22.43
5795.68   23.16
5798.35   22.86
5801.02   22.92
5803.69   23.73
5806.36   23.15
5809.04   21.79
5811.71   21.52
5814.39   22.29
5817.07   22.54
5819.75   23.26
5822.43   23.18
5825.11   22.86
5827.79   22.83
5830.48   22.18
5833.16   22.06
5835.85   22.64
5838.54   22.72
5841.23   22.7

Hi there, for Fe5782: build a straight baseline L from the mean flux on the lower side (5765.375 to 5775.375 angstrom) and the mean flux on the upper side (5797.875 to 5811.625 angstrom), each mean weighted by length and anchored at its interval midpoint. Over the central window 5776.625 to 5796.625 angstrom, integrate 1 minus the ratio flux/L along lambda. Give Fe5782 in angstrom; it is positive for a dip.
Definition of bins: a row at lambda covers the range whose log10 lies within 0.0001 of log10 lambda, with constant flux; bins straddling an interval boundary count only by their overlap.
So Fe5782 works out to 0.79 angstrom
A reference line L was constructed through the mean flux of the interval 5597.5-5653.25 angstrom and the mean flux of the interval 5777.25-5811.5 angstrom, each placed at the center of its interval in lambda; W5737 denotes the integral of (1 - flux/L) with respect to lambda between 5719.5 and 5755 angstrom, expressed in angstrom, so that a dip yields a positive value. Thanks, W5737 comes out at -1.0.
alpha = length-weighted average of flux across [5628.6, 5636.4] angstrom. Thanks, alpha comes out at 21.4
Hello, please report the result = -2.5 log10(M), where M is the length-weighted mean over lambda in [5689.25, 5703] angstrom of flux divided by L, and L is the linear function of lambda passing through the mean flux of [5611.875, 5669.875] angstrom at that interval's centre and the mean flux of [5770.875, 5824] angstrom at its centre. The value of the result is 0.00 mag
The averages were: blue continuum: 21.8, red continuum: 22.6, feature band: 22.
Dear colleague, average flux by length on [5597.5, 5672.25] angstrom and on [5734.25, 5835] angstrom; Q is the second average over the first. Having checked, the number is 1.0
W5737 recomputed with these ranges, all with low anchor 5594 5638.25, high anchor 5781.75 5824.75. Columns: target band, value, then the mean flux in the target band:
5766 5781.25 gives -0.42 angstrom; 23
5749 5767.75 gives -0.71 angstrom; 23.2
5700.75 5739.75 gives -0.51 angstrom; 22.4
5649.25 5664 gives -0.46 angstrom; 22.5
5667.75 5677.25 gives -0.30 angstrom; 22.6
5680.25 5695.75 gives 0.05 angstrom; 21.9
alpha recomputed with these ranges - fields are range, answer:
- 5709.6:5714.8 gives 22.2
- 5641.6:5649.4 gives 21.7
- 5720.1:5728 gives 22.7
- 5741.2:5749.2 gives 22.4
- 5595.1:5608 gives 21.6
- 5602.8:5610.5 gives 21.9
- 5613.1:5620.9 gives 21.8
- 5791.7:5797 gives 22.8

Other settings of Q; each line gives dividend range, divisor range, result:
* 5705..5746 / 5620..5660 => 1.03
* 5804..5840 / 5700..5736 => 1.01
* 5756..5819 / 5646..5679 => 1.02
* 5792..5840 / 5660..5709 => 1.03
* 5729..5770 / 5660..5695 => 1.05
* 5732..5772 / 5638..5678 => 1.05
